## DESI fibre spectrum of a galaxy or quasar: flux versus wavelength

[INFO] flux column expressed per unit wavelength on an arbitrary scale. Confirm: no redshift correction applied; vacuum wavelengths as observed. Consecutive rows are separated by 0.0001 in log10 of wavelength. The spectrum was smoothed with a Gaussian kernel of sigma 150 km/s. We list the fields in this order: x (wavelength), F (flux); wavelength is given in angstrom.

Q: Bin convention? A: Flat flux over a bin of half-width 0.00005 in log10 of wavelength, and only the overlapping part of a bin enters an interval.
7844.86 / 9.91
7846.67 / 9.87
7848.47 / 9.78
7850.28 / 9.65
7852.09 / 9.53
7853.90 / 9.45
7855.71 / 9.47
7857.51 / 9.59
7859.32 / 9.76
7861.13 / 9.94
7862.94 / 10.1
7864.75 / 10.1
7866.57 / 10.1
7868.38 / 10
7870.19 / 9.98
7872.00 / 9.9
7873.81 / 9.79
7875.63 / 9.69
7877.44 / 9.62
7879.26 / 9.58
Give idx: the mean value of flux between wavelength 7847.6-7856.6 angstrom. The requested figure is 9.57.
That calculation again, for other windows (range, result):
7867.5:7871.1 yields 10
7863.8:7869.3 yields 10.1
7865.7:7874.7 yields 9.96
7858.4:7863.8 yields 9.93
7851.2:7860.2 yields 9.57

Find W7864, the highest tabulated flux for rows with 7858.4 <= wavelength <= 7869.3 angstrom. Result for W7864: 10.1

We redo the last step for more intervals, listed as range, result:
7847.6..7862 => 9.94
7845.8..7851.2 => 9.87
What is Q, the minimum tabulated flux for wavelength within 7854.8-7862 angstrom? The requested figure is 9.47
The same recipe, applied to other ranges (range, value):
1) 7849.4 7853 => 9.53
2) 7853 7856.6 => 9.45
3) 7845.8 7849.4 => 9.78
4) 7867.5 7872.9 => 9.9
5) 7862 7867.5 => 10.1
